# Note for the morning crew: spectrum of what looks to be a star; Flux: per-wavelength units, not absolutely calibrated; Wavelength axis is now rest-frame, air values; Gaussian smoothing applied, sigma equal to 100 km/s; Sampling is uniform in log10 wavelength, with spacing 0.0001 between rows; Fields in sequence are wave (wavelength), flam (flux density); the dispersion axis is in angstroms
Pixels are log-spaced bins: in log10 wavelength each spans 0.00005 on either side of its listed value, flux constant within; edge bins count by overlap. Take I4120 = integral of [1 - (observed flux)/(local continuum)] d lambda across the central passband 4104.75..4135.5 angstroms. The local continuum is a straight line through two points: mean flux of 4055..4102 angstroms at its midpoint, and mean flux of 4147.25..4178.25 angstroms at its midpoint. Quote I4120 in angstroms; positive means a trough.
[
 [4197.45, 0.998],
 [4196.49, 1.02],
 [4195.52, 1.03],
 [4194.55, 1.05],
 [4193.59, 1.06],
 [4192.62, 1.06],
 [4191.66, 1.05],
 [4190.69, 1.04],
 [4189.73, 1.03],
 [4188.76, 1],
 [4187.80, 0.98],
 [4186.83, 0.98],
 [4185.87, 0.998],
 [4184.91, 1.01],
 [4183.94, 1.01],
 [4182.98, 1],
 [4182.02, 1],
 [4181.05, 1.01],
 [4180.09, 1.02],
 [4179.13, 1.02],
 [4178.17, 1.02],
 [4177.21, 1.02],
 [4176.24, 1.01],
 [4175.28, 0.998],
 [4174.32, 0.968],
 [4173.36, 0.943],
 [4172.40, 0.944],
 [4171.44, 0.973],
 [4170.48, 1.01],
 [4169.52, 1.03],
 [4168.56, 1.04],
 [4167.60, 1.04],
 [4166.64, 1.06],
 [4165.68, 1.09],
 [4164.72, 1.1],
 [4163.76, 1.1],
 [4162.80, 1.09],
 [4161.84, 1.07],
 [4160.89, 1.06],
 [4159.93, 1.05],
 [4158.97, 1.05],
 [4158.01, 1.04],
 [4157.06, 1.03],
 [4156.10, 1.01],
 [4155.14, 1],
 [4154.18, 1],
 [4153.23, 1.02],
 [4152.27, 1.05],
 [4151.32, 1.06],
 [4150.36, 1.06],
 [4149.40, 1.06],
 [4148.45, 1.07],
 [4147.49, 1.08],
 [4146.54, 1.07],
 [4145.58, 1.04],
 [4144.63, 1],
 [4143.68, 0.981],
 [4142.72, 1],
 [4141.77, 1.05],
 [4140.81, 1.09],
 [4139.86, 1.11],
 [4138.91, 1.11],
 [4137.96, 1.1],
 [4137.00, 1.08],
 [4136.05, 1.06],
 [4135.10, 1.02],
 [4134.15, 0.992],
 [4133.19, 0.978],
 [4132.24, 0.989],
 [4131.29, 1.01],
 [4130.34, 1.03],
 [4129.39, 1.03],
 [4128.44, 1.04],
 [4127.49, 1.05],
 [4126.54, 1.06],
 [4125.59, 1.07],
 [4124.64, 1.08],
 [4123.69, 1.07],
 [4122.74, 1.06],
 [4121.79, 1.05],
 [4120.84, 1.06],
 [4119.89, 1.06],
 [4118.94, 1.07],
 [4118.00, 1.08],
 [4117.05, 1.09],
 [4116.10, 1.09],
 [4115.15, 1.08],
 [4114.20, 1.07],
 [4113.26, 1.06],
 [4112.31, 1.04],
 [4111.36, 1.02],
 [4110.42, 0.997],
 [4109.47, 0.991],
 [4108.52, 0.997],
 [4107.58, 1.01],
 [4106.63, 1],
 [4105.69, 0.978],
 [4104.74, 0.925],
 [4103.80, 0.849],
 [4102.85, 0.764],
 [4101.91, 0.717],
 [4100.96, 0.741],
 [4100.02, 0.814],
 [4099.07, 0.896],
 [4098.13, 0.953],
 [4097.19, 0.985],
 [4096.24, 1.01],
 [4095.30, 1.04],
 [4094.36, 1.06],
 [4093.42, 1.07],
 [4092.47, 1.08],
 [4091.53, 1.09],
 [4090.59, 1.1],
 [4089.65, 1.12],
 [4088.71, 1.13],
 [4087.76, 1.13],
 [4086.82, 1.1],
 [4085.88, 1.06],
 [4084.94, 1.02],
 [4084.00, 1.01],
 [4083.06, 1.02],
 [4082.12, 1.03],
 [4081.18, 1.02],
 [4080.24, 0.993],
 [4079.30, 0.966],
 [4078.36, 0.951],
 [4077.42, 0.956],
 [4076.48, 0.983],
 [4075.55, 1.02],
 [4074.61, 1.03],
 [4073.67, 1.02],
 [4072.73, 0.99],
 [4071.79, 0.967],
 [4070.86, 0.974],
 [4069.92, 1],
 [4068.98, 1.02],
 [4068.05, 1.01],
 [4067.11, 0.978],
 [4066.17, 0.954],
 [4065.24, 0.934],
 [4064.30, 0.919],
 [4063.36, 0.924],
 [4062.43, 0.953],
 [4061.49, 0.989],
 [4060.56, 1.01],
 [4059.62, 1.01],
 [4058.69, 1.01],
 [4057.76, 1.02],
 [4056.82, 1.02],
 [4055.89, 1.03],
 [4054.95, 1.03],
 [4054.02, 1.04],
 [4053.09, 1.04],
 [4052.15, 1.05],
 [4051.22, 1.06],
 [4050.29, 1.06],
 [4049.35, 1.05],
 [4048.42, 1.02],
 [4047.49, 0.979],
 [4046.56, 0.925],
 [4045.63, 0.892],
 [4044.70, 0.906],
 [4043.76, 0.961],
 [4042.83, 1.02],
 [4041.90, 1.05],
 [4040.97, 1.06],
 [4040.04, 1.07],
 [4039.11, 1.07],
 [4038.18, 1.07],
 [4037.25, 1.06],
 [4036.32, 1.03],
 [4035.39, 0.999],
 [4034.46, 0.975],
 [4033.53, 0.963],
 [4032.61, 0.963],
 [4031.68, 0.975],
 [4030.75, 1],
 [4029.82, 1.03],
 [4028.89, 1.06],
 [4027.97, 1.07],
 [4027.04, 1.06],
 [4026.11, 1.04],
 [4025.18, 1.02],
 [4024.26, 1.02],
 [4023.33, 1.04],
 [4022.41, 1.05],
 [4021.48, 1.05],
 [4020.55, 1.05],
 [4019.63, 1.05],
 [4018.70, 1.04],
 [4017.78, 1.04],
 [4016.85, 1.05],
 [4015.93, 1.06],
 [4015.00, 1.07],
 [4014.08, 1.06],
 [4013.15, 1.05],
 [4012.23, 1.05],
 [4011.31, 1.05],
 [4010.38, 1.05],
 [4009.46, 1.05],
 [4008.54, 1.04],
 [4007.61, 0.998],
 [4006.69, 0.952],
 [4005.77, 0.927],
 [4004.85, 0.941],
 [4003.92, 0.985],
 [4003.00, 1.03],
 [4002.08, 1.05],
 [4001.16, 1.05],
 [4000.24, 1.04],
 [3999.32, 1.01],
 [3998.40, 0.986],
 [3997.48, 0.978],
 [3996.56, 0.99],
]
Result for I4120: -0.6 angstroms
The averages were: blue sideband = 0.999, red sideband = 1.03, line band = 1.04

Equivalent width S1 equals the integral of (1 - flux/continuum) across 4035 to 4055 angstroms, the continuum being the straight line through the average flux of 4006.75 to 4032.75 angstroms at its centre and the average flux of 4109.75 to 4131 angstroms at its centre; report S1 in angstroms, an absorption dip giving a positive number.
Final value 0.4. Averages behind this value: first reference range 1.04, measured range 1.02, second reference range 1.06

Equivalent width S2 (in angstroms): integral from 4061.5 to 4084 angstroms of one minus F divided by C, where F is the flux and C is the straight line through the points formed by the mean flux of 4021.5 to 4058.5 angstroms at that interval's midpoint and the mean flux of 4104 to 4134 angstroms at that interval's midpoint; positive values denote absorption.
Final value 0.9 angstroms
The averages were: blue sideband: 1.02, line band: 0.984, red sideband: 1.03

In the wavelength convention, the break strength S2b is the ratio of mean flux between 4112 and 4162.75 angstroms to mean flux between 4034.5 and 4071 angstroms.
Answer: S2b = 1.05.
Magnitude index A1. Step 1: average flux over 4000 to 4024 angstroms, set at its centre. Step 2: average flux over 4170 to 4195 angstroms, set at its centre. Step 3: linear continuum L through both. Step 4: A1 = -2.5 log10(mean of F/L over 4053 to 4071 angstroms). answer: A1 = 0.034 mag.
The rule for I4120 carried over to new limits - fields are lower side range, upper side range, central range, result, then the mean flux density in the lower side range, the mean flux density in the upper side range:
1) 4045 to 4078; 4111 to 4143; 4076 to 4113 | 1.3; 0.996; 1.05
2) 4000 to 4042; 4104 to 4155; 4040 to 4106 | 2.7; 1.03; 1.04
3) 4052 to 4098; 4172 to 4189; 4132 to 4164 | -1.4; 1.02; 0.997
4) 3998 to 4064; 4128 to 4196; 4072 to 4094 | -0.3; 1.02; 1.03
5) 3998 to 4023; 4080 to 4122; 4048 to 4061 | -0.2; 1.03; 1.01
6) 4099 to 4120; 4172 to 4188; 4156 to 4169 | -0.9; 0.971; 0.996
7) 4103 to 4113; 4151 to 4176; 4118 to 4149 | -1.5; 0.975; 1.03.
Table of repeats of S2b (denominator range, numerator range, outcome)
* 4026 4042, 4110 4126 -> 1.03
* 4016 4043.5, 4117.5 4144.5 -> 1.01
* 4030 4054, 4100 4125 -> 0.98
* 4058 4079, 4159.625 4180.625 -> 1.05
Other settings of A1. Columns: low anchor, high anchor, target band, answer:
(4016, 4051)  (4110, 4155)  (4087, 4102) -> 0.04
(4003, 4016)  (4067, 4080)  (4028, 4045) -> -0.01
